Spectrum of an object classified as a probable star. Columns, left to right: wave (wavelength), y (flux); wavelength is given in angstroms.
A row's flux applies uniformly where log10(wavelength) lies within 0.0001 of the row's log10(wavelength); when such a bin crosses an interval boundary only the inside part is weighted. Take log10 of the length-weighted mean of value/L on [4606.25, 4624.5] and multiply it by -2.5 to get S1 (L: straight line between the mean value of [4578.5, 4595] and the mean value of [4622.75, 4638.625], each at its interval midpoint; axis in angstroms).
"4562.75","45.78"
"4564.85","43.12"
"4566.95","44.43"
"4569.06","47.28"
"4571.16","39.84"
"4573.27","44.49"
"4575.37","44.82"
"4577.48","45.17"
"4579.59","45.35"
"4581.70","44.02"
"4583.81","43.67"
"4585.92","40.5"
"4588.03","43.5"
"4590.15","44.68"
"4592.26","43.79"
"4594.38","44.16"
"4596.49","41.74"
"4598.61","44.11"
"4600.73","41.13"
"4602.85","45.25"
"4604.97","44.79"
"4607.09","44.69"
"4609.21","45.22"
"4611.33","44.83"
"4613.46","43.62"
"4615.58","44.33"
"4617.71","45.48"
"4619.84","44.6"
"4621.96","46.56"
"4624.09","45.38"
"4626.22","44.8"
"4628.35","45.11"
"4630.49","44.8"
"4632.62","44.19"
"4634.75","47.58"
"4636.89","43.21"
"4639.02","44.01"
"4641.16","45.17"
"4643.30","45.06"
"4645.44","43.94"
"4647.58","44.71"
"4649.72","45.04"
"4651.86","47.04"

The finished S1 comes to -0.01 mag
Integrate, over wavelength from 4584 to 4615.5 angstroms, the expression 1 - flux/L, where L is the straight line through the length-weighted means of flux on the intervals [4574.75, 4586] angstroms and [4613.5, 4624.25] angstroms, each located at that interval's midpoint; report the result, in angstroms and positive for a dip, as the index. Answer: 0.6 angstroms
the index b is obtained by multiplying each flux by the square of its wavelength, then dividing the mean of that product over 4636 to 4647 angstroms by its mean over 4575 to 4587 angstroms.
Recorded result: 1.0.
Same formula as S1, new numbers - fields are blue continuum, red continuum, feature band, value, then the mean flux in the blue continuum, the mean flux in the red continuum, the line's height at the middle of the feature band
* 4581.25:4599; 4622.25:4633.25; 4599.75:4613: -0.007 mag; 43.3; 45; 44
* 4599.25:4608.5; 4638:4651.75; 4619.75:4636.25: -0.021 mag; 44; 44.8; 44.5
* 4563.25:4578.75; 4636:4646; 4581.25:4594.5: 0.021 mag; 44.2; 44.3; 44.3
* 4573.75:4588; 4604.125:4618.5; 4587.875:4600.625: 0.020 mag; 43.9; 44.7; 44.3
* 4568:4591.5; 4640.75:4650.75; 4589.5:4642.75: -0.004 mag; 43.9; 44.7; 44.4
